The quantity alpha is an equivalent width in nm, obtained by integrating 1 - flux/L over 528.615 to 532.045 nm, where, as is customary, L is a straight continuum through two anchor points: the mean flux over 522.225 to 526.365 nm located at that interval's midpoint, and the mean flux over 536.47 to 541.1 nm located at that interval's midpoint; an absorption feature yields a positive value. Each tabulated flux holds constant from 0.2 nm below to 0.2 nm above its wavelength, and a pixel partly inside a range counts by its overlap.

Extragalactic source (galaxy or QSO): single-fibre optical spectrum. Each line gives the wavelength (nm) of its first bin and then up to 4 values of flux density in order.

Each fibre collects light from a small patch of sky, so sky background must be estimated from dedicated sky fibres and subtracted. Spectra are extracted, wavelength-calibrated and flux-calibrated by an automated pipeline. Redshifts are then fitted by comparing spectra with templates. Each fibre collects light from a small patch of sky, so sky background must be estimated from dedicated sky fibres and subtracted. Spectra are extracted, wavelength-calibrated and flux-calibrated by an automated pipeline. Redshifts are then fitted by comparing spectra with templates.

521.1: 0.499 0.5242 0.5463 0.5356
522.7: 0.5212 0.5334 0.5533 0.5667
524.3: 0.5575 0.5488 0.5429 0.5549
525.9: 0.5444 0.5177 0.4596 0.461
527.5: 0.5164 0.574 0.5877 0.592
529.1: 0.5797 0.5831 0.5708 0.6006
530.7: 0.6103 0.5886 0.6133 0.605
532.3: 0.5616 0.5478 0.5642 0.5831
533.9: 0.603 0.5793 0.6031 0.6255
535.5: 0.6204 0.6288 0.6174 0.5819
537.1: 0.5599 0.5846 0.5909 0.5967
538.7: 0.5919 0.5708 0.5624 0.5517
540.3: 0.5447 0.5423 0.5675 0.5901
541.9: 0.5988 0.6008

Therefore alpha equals -0.24 nm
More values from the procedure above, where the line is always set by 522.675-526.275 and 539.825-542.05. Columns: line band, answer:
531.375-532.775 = -0.07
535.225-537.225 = -0.16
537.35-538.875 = -0.08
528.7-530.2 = -0.08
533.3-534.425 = -0.06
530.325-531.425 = -0.09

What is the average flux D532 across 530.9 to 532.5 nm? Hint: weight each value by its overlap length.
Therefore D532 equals 0.592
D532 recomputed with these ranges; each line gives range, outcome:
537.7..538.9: 0.593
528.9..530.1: 0.578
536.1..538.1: 0.587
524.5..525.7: 0.549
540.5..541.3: 0.555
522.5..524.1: 0.544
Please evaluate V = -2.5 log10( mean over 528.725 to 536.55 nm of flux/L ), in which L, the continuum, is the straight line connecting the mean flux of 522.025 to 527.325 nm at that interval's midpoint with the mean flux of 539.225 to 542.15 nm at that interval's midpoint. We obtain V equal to -0.09 mag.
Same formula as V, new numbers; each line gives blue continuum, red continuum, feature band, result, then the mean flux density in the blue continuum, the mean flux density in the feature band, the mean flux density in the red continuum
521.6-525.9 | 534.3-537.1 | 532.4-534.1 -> 0.04 mag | 0.545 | 0.574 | 0.607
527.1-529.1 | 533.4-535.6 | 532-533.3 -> 0.05 mag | 0.558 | 0.561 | 0.602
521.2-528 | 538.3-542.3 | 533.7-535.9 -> -0.09 mag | 0.532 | 0.608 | 0.572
